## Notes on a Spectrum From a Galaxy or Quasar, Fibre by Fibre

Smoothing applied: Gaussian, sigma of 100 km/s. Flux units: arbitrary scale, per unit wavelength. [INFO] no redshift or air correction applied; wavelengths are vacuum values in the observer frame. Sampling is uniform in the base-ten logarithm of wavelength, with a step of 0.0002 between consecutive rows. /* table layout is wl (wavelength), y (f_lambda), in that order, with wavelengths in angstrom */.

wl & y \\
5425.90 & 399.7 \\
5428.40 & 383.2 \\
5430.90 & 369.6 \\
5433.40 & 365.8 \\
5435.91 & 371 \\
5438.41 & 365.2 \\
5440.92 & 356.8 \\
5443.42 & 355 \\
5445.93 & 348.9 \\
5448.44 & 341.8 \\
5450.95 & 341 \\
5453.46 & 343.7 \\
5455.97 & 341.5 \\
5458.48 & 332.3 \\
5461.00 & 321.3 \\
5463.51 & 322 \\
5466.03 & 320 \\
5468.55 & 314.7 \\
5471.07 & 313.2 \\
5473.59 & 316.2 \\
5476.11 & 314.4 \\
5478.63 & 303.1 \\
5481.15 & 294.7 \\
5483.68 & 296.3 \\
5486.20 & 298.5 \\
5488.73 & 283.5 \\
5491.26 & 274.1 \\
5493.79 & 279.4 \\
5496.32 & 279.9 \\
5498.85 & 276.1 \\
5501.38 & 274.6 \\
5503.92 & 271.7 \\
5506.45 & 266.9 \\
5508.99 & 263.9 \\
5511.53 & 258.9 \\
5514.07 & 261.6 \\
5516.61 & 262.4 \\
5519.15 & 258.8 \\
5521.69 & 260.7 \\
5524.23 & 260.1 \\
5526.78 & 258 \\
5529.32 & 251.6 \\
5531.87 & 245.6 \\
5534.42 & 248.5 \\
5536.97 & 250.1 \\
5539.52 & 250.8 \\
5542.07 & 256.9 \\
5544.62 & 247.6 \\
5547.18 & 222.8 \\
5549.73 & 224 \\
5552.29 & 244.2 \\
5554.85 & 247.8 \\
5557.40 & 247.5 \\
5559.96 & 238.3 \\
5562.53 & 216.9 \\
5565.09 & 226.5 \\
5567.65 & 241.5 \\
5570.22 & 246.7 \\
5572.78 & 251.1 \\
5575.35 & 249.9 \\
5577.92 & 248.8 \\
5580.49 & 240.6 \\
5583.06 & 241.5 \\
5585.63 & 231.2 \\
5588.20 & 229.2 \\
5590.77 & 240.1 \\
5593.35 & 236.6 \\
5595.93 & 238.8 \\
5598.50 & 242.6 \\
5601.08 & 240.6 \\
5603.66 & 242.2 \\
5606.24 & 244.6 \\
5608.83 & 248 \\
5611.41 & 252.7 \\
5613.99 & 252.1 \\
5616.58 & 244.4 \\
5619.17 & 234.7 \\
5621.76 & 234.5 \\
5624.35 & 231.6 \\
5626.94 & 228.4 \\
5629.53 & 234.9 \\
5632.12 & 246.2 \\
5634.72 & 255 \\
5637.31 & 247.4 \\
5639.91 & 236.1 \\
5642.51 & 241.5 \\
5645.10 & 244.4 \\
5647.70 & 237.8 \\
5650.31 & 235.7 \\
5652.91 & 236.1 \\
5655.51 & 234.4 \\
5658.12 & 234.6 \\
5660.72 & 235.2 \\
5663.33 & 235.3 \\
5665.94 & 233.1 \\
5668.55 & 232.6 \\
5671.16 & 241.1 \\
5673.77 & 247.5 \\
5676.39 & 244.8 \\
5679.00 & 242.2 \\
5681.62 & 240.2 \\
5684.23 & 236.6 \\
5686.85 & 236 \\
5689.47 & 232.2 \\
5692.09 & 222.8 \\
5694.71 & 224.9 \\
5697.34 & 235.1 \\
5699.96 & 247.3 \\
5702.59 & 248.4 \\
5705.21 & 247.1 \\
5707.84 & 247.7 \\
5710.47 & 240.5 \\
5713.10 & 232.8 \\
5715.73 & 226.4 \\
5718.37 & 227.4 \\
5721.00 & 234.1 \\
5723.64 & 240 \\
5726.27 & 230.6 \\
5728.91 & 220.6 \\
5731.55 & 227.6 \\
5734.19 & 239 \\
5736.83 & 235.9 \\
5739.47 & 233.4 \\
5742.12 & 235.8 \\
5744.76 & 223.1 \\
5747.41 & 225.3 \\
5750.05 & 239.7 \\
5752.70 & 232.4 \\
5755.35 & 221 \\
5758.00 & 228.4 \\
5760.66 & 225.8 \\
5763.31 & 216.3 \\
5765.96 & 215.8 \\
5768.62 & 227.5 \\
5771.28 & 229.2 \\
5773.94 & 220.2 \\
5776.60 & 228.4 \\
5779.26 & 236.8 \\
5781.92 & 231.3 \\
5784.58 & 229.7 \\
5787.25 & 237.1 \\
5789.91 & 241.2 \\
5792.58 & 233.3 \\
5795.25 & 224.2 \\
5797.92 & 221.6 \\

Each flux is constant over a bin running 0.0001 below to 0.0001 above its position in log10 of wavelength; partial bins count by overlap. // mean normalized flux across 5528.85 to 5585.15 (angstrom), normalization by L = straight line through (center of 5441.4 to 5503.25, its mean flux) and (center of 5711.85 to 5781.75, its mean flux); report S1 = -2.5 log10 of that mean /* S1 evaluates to 0.18 mag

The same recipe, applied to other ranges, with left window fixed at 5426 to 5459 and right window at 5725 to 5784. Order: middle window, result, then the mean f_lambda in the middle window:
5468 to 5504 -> 0.160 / 293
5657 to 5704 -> 0.094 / 237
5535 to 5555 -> 0.282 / 243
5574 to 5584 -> 0.222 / 245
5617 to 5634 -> 0.191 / 236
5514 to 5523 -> 0.241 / 261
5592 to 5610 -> 0.204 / 242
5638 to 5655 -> 0.145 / 239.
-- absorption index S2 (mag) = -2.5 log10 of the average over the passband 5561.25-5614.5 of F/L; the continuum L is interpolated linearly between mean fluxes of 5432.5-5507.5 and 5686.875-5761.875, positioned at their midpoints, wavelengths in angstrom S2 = 0.153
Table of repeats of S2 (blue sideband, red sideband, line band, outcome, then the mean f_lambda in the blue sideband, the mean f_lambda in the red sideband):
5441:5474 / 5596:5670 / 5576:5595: 0.11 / 333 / 240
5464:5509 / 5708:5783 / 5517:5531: 0.10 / 292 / 230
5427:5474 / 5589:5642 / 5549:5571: 0.16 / 344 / 241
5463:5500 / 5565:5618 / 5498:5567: 0.09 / 299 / 243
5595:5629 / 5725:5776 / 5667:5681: -0.03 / 241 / 228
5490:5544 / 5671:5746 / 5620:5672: 0.03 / 262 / 236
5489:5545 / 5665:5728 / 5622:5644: 0.03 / 262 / 237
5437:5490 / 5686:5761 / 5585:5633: 0.14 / 325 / 233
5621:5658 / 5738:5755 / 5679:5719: -0.01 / 239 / 231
